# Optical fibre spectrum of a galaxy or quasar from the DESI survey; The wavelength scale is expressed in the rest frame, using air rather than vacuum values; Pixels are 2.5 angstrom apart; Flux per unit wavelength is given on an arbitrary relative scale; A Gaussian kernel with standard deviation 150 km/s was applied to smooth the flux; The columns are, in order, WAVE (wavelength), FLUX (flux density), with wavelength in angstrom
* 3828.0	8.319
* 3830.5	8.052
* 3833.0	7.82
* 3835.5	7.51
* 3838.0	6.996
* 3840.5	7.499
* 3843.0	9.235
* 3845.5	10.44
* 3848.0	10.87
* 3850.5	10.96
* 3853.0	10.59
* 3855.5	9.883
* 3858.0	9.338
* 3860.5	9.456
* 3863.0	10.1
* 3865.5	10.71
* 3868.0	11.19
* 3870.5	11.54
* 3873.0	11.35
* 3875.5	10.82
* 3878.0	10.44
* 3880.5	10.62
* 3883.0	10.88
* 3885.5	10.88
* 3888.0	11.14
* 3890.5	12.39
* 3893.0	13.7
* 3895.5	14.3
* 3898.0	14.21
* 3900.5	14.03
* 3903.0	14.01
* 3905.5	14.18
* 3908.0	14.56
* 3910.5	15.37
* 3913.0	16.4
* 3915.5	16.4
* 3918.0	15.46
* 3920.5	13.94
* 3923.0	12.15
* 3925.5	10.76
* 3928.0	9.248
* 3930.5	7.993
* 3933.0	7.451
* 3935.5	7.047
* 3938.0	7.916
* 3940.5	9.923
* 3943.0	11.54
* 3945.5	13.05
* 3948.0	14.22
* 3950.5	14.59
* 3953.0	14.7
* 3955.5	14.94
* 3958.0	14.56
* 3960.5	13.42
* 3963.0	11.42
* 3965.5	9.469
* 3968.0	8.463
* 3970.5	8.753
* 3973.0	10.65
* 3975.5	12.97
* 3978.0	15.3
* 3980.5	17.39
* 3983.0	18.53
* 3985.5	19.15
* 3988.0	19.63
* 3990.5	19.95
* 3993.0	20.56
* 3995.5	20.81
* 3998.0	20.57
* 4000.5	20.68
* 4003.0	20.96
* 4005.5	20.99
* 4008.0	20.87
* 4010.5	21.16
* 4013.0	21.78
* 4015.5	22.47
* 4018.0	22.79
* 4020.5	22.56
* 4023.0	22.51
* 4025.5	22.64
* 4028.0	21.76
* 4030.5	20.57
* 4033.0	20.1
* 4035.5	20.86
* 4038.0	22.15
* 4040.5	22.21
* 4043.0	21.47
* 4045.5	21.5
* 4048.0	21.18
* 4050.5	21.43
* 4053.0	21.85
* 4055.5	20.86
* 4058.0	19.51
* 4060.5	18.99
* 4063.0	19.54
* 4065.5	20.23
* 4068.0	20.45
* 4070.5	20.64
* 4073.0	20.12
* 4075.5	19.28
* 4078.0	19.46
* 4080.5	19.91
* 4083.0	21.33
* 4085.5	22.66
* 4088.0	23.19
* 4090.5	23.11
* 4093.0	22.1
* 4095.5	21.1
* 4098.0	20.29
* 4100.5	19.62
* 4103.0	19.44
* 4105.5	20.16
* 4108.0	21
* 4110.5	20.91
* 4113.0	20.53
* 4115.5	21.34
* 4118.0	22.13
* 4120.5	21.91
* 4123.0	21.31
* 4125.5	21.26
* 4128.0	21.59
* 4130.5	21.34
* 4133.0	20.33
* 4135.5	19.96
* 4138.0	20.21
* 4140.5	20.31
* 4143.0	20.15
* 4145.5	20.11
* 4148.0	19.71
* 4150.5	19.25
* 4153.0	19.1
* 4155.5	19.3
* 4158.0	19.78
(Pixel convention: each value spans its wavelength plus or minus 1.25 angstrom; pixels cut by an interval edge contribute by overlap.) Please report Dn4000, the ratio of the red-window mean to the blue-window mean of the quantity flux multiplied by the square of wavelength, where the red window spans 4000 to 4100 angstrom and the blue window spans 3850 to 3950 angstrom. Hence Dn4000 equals 1.94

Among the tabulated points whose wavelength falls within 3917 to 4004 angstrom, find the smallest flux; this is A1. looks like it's 7.047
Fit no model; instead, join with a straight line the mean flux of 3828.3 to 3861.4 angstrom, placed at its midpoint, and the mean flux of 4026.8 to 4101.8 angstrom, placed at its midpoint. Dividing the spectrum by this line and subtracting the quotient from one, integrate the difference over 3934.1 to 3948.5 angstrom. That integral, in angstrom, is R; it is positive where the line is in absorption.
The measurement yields 4.0 angstrom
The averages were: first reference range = 9.1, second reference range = 20.9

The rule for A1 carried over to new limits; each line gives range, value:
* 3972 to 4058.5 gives 10.65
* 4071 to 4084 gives 19.28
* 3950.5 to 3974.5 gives 8.463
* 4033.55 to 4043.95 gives 20.86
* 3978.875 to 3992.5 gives 17.39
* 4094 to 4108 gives 19.44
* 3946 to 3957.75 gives 14.22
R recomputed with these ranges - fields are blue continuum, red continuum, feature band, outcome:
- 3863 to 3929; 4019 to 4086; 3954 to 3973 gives 5.43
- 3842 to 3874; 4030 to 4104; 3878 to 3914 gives -2.43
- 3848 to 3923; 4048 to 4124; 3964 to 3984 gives 4.39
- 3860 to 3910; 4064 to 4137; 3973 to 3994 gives -1.69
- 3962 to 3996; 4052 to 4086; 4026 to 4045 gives -3.11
